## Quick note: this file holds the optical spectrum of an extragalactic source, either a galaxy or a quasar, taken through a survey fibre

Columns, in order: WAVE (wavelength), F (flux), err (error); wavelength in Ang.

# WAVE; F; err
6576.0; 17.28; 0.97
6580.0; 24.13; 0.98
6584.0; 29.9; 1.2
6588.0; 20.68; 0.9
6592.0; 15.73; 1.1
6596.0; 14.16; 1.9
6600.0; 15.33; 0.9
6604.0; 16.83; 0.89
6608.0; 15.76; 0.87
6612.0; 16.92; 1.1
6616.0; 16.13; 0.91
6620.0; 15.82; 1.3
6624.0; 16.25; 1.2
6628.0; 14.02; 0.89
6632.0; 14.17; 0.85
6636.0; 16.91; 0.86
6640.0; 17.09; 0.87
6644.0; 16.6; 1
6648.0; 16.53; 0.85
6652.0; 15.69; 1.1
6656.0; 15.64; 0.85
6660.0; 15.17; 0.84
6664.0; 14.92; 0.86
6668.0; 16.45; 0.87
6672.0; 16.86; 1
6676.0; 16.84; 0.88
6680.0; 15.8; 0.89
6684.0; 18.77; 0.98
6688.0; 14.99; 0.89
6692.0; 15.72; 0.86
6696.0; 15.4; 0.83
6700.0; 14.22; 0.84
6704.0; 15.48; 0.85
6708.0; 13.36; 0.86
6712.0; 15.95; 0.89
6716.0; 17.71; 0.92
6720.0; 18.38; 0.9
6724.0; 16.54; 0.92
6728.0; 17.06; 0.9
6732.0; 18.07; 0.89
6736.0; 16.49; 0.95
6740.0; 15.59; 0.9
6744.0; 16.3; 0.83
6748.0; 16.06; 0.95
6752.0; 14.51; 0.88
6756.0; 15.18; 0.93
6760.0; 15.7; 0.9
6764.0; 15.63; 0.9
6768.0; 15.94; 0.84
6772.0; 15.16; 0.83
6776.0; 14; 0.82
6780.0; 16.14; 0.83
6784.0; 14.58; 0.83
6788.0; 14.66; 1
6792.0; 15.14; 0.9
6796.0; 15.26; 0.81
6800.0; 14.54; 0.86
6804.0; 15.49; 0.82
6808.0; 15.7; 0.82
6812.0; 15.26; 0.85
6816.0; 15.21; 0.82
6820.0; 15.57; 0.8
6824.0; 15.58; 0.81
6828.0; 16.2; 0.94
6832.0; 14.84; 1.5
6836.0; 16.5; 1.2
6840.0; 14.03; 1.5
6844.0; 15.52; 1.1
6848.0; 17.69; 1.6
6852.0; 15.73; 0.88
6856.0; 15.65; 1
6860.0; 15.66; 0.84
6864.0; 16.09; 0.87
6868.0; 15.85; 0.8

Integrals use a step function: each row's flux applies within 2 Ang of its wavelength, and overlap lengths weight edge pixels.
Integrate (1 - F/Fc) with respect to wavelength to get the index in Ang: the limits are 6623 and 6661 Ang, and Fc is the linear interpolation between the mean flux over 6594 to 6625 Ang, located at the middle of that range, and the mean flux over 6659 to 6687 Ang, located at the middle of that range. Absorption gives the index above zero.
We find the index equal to 0.8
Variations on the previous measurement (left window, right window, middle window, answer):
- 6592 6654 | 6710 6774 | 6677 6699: 0.0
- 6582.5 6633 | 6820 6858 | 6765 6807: 2.4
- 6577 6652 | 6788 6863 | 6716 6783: 0.4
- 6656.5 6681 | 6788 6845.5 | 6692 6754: -1.3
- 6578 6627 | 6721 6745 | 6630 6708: 6.7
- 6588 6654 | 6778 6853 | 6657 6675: 0.0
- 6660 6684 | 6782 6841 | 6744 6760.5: 0.3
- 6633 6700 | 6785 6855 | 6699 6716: 0.9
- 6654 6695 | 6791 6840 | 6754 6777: 0.5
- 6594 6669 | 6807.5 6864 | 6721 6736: -1.4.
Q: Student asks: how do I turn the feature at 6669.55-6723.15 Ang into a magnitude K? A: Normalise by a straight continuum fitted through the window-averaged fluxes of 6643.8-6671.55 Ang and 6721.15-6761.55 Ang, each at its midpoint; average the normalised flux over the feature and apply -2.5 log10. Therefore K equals -0.007 mag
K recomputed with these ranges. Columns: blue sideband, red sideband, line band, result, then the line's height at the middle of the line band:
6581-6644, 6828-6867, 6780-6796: 0.077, 16.1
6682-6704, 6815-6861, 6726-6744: -0.066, 15.8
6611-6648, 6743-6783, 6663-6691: -0.042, 15.8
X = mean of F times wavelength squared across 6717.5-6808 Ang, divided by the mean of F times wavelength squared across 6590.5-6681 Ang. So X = 1.03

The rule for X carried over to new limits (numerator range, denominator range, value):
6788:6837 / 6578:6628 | 0.91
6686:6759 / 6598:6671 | 1.03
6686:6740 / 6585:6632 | 1.02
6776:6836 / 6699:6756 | 0.97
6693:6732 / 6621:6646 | 1.04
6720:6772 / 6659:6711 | 1.05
